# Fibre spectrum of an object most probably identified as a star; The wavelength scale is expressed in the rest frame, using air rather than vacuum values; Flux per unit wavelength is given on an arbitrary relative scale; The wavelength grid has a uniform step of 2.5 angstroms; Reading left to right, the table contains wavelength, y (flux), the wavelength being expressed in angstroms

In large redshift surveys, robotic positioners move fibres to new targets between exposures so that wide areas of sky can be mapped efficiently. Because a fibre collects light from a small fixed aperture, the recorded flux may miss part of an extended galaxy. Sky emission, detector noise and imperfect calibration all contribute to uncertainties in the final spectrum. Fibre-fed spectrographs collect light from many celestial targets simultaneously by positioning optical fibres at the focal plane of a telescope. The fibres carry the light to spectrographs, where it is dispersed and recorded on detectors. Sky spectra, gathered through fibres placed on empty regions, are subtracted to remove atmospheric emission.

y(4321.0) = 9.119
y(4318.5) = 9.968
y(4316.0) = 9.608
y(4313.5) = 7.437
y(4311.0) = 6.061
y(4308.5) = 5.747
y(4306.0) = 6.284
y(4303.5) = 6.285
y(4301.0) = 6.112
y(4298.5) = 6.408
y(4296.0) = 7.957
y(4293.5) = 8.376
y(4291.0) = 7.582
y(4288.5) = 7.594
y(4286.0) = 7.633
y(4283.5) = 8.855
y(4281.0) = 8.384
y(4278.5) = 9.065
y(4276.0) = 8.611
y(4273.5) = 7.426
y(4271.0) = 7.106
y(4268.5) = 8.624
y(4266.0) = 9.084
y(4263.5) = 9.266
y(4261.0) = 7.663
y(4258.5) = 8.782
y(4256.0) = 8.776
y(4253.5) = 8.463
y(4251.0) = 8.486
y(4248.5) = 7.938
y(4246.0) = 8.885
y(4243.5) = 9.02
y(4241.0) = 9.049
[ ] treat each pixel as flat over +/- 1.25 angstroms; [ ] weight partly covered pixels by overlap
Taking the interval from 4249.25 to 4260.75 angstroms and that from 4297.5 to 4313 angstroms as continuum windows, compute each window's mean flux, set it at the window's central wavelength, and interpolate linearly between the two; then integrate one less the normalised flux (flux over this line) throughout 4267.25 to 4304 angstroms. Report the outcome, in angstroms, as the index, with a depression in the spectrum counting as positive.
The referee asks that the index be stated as -3.4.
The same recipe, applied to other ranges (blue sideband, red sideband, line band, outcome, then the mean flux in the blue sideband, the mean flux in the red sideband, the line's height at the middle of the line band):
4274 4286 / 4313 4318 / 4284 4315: 6.1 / 8.53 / 8.9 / 8.74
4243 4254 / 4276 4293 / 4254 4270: -0.5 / 8.53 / 8.23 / 8.42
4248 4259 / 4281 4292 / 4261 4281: -0.4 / 8.51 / 7.98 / 8.23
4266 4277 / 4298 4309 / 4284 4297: -1.8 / 8.06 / 6.18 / 6.94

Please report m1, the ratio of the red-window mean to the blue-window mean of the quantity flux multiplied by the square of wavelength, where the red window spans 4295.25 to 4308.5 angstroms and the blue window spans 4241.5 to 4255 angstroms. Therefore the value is 0.77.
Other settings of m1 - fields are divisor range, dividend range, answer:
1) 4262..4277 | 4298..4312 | 0.75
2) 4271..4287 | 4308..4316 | 0.86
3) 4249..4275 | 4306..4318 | 0.89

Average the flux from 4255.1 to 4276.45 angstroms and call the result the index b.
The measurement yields 8.36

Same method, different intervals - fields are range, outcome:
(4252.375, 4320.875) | 7.91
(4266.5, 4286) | 8.28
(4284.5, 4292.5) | 7.67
